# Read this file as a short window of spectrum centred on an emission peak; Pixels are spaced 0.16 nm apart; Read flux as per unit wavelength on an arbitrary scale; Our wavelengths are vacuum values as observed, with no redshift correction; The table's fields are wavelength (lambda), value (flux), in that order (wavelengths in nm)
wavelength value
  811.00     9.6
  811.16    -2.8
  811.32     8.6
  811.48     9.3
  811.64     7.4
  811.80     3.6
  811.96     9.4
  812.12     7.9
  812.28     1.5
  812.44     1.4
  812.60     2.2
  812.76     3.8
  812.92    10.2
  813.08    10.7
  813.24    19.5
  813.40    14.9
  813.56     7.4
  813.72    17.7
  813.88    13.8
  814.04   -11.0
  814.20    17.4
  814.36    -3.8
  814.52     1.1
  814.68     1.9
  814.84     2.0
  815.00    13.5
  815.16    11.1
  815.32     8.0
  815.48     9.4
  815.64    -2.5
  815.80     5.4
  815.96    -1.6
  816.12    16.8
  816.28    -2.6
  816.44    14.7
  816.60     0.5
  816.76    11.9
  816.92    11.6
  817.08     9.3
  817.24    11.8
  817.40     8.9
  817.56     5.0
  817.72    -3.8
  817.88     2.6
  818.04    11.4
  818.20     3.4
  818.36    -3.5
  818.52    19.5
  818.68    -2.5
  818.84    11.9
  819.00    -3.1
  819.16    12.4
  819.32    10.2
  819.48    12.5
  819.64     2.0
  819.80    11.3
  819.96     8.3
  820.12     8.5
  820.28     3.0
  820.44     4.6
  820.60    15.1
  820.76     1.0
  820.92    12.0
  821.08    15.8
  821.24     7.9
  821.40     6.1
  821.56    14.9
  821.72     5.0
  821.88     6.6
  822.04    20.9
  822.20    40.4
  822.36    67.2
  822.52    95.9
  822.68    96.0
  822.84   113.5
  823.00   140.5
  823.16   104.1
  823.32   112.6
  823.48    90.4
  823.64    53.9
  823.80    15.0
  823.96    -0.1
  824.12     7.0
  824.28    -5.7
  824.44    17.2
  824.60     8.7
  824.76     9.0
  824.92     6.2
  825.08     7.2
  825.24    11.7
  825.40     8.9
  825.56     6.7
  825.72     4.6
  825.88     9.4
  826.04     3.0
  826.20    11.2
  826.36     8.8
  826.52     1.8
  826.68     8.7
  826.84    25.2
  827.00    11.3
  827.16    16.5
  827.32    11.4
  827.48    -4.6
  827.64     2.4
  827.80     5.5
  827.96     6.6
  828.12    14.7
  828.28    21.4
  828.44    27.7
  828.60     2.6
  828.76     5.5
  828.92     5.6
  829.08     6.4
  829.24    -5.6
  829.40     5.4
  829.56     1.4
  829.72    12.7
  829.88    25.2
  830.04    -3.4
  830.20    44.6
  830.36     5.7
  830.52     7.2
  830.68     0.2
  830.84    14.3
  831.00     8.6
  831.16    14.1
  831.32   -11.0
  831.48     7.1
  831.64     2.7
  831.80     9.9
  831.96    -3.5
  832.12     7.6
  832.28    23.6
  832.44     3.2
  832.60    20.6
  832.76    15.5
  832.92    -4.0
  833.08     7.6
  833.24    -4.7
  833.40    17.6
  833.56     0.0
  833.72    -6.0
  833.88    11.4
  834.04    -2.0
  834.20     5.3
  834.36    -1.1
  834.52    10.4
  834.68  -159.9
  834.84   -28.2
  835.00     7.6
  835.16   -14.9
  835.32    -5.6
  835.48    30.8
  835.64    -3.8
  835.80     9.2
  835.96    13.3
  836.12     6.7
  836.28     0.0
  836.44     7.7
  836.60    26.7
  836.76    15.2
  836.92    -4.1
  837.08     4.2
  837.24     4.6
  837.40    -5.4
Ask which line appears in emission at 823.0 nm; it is [O II] 3727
